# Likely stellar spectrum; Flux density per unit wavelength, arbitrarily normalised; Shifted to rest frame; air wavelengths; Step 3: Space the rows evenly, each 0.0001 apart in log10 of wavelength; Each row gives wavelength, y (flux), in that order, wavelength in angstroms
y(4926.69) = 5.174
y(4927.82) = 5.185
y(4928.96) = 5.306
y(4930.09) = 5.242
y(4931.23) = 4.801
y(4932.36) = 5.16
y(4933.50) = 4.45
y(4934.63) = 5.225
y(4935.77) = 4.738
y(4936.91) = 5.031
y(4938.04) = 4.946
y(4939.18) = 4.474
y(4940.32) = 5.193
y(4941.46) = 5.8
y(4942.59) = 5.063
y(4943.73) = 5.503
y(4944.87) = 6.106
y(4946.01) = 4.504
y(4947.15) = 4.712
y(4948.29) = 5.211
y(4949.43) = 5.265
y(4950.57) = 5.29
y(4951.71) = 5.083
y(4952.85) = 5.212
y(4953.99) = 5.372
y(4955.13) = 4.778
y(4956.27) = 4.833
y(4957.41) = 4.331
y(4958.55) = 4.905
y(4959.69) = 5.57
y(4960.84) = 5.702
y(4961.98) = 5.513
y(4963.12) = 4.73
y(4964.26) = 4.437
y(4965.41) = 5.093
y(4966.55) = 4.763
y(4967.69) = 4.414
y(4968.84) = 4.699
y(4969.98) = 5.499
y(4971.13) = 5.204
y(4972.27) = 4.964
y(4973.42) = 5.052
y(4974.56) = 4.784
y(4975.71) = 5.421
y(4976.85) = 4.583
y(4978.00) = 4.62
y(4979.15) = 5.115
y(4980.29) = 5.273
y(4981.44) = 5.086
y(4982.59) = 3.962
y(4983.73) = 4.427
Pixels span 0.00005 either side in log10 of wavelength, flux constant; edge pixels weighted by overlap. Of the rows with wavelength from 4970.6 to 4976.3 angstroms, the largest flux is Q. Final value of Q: 5.421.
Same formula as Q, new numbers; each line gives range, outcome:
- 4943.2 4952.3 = 6.106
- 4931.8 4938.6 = 5.225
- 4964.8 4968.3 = 5.093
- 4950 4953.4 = 5.29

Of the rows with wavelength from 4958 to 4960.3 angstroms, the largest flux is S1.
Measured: 5.57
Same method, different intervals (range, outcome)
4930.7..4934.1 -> 5.16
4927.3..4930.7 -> 5.306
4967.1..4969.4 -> 4.699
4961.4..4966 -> 5.513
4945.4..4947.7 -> 4.712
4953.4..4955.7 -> 5.372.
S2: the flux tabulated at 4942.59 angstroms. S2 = 5.063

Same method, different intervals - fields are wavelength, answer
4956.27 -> 4.833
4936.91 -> 5.031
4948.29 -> 5.211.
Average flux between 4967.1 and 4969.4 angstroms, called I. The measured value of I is 4.55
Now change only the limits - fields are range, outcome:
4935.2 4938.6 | 4.91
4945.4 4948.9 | 4.82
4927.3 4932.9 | 5.14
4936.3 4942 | 5.08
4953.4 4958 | 4.84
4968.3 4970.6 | 5.1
